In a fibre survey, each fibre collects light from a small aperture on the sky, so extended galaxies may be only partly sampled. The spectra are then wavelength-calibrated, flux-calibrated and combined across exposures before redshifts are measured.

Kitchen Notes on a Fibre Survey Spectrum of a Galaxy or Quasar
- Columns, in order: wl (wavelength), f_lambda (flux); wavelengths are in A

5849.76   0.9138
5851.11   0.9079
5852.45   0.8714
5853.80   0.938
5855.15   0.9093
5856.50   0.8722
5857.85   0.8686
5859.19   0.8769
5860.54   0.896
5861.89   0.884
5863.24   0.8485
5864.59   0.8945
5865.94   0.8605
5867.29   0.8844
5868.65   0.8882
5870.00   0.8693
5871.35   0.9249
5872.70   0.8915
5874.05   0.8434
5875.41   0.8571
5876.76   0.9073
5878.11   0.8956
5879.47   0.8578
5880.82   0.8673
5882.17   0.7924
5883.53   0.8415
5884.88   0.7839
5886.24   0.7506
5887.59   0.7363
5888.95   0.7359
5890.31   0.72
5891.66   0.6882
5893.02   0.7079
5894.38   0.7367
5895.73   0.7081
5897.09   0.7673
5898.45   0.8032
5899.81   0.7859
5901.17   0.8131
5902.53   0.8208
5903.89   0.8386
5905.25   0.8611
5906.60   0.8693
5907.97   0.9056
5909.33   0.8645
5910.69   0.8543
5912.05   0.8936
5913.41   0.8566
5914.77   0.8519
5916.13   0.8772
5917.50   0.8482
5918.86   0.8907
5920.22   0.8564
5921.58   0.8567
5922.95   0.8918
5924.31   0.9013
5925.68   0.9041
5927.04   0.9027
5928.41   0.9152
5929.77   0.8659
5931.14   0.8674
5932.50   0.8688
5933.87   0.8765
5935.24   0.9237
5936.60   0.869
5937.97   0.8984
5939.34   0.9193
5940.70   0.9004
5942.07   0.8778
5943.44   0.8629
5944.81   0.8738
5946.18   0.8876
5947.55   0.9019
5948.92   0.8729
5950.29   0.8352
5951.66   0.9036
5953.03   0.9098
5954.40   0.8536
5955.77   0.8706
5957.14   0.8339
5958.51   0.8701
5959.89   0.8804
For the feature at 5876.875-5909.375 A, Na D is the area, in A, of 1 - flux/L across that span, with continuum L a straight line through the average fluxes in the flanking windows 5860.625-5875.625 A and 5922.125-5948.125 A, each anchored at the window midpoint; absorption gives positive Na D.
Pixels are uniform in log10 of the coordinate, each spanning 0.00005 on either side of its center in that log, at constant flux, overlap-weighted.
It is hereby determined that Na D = 3.1 A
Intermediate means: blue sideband 0.878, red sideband 0.889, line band 0.798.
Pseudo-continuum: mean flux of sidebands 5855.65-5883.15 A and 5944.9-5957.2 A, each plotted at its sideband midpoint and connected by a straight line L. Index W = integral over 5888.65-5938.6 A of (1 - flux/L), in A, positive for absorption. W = 1.94 A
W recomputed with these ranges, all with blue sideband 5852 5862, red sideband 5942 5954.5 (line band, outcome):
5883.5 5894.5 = 1.8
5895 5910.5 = 1.1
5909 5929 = 0.1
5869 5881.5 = 0.1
